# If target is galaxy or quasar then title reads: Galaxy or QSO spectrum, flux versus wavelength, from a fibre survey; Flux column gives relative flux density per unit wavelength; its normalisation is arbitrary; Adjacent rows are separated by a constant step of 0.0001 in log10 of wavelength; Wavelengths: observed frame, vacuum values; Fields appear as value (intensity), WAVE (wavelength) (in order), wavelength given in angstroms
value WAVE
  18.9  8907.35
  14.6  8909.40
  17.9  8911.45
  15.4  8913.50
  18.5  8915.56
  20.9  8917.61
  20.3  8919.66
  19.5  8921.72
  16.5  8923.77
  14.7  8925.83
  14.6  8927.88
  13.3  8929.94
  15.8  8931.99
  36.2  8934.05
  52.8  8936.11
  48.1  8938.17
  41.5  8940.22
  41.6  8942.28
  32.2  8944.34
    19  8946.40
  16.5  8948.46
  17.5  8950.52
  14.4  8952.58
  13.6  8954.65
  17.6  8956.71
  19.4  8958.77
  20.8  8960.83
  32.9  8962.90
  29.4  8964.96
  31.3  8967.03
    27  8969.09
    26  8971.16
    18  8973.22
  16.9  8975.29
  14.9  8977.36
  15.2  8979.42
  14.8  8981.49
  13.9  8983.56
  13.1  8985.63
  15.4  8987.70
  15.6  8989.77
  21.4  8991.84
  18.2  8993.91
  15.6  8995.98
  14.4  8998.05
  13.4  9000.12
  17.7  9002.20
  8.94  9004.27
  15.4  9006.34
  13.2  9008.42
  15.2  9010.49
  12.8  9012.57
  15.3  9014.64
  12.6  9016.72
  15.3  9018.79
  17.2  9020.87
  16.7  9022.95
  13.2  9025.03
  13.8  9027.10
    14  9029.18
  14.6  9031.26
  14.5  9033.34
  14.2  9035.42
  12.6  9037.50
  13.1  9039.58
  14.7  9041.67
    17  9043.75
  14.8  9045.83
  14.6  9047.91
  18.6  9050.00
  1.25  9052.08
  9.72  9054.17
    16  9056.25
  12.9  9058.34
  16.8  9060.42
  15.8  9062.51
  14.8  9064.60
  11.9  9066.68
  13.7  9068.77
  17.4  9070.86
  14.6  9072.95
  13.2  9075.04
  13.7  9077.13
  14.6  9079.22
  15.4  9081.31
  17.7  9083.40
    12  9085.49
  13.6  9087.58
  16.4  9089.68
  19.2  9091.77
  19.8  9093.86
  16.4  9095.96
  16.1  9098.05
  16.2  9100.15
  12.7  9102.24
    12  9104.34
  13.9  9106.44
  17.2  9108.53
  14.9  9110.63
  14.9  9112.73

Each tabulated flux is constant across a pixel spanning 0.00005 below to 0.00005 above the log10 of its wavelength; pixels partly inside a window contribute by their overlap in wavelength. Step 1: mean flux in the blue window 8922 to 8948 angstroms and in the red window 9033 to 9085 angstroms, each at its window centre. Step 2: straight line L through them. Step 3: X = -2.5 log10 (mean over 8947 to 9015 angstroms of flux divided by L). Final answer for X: 0.29 mag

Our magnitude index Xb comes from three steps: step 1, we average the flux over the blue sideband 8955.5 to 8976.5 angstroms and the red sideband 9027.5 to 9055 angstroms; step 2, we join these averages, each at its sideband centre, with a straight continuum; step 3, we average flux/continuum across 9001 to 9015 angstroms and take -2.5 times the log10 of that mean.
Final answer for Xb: 0.27 mag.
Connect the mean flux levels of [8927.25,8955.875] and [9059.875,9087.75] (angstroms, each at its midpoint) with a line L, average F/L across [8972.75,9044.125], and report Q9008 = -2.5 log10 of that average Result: 0.36 mag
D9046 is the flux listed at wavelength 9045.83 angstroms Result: 14.8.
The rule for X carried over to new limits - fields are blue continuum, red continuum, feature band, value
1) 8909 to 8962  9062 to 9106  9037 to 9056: 0.29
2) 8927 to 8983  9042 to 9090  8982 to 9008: 0.34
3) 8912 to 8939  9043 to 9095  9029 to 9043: 0.18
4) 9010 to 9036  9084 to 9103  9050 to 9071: 0.17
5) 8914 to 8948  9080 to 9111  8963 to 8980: 0.03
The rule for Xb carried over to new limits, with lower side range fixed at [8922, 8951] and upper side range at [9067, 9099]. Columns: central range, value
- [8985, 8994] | 0.34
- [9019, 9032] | 0.32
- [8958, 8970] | -0.08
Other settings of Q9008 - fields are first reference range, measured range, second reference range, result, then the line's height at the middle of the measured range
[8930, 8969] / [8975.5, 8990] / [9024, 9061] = 0.46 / 22.5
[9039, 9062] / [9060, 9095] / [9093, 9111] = -0.05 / 14.6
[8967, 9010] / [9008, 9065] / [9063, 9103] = 0.14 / 16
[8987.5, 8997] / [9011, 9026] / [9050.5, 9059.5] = -0.02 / 14.6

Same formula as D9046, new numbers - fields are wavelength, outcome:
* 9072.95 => 14.6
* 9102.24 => 12.7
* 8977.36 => 14.9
